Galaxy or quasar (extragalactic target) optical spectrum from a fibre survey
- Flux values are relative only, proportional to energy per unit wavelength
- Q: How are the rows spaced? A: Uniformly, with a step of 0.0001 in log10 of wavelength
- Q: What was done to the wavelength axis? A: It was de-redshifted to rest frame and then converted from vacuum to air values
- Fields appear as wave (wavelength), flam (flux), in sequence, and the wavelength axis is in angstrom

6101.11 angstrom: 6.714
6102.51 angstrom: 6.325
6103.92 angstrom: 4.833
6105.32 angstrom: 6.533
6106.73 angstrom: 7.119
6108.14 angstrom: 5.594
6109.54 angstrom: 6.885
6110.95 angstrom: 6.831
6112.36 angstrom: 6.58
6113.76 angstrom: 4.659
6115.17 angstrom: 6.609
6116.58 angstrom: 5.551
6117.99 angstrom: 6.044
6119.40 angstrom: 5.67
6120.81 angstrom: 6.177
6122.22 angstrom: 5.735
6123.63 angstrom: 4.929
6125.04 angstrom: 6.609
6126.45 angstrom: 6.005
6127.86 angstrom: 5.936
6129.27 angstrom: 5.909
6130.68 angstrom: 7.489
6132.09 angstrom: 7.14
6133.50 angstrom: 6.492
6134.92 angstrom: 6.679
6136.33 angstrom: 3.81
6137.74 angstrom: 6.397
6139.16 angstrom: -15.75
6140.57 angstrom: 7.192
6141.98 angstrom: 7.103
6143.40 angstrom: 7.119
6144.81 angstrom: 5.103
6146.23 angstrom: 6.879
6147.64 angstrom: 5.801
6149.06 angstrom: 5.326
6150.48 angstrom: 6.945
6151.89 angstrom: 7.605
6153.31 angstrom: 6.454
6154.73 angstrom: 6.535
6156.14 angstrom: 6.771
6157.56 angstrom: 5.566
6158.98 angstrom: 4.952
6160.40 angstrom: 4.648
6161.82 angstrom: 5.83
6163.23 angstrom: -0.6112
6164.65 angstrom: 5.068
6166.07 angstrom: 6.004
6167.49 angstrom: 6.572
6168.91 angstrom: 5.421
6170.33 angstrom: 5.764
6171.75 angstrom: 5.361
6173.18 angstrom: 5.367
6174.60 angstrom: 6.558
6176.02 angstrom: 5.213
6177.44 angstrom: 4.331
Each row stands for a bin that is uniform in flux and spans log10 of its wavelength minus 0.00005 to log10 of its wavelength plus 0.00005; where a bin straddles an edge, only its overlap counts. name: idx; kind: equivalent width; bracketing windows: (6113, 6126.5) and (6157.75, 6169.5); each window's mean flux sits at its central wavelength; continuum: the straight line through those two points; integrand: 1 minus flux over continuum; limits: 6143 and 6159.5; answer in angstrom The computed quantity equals -3.9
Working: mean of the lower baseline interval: 5.79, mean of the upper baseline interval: 4.77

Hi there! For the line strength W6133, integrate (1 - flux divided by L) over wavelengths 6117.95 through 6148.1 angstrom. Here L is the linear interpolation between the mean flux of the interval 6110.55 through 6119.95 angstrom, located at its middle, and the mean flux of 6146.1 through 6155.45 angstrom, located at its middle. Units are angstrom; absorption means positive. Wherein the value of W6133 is 5.0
